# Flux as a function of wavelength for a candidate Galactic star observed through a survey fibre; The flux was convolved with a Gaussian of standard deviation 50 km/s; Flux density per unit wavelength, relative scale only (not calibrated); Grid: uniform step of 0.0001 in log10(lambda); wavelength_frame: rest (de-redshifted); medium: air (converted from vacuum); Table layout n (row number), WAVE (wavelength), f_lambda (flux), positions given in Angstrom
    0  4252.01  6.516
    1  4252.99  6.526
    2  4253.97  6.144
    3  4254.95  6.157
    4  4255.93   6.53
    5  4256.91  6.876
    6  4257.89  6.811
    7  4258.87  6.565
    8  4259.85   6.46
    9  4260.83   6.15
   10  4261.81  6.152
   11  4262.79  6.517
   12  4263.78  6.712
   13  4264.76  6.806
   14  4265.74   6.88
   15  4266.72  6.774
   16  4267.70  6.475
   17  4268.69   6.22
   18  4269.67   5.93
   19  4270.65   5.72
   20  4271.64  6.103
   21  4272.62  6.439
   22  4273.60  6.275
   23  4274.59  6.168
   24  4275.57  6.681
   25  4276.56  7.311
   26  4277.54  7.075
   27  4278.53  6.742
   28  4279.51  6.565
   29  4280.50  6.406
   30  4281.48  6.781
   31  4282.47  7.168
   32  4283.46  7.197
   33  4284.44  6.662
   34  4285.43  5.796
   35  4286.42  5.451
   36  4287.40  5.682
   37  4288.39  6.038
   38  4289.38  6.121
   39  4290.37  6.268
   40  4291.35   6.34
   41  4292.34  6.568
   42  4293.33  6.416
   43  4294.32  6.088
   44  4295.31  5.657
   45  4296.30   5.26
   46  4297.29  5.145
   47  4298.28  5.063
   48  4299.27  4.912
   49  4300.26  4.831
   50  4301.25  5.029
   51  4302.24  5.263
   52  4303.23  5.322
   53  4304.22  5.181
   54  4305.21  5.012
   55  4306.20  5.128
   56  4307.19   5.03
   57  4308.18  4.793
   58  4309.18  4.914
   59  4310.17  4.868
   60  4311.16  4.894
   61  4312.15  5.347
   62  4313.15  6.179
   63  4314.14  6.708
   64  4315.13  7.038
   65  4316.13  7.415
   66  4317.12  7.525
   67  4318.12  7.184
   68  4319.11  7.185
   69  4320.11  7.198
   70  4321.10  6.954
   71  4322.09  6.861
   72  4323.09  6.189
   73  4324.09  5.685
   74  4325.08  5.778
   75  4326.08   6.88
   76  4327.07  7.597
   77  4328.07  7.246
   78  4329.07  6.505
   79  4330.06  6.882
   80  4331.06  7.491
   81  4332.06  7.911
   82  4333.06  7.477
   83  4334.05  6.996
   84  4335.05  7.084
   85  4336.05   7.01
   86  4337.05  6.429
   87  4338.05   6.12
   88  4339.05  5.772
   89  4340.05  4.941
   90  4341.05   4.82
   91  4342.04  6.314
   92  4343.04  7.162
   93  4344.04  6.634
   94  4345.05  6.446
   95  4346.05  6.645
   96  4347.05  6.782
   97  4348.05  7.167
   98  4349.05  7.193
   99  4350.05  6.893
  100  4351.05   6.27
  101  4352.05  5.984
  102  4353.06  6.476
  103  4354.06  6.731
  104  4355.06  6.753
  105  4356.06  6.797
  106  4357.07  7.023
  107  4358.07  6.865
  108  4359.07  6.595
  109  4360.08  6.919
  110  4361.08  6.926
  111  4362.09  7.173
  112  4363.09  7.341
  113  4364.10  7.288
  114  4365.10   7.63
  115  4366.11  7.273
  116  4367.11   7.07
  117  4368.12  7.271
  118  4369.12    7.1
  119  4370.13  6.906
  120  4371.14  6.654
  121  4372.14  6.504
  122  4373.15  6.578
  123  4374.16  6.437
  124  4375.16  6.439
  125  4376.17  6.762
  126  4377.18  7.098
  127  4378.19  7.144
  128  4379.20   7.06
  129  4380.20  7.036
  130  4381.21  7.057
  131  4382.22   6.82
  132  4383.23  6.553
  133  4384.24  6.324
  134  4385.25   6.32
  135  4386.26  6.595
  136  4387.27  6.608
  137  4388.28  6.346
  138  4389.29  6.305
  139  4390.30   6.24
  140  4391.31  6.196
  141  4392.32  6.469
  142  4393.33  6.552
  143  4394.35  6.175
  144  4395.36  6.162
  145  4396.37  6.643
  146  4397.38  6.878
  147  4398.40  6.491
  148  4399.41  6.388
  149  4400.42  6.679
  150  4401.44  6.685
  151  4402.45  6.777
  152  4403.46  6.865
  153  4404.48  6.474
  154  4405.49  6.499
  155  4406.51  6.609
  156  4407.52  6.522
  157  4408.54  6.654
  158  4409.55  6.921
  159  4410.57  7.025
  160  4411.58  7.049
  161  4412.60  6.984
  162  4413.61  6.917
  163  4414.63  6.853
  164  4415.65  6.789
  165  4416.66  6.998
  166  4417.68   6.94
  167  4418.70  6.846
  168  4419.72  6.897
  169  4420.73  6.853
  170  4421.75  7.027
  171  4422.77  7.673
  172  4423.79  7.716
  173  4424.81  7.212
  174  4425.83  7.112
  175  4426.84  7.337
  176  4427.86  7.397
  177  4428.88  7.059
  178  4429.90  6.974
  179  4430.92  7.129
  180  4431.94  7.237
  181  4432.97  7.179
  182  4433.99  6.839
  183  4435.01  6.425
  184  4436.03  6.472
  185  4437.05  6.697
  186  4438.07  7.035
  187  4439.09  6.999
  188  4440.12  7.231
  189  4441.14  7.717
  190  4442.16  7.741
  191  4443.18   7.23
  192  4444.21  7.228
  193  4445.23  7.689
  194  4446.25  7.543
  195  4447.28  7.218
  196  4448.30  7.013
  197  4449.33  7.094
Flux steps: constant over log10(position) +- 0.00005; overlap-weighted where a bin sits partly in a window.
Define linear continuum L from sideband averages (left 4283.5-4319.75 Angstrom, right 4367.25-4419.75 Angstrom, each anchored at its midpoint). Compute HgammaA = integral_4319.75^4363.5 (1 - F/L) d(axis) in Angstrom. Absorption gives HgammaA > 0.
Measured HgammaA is -3.6 Angstrom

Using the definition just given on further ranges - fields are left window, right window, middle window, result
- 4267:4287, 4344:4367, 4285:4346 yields 4.8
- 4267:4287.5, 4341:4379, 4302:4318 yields 2.1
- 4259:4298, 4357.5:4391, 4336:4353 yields 0.8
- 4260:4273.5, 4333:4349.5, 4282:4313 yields 4.0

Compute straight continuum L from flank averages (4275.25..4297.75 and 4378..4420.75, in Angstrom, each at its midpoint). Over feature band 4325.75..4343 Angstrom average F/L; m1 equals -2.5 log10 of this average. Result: -0.04 mag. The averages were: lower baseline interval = 6.32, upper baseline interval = 6.67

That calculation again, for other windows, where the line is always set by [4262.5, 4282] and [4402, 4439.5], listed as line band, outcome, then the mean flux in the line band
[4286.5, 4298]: 0.11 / 5.93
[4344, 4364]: -0.01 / 6.79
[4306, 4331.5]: 0.05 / 6.38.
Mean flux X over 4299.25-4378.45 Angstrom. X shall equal 6.5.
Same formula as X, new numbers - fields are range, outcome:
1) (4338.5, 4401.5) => 6.66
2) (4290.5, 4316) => 5.52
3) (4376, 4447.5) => 6.88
